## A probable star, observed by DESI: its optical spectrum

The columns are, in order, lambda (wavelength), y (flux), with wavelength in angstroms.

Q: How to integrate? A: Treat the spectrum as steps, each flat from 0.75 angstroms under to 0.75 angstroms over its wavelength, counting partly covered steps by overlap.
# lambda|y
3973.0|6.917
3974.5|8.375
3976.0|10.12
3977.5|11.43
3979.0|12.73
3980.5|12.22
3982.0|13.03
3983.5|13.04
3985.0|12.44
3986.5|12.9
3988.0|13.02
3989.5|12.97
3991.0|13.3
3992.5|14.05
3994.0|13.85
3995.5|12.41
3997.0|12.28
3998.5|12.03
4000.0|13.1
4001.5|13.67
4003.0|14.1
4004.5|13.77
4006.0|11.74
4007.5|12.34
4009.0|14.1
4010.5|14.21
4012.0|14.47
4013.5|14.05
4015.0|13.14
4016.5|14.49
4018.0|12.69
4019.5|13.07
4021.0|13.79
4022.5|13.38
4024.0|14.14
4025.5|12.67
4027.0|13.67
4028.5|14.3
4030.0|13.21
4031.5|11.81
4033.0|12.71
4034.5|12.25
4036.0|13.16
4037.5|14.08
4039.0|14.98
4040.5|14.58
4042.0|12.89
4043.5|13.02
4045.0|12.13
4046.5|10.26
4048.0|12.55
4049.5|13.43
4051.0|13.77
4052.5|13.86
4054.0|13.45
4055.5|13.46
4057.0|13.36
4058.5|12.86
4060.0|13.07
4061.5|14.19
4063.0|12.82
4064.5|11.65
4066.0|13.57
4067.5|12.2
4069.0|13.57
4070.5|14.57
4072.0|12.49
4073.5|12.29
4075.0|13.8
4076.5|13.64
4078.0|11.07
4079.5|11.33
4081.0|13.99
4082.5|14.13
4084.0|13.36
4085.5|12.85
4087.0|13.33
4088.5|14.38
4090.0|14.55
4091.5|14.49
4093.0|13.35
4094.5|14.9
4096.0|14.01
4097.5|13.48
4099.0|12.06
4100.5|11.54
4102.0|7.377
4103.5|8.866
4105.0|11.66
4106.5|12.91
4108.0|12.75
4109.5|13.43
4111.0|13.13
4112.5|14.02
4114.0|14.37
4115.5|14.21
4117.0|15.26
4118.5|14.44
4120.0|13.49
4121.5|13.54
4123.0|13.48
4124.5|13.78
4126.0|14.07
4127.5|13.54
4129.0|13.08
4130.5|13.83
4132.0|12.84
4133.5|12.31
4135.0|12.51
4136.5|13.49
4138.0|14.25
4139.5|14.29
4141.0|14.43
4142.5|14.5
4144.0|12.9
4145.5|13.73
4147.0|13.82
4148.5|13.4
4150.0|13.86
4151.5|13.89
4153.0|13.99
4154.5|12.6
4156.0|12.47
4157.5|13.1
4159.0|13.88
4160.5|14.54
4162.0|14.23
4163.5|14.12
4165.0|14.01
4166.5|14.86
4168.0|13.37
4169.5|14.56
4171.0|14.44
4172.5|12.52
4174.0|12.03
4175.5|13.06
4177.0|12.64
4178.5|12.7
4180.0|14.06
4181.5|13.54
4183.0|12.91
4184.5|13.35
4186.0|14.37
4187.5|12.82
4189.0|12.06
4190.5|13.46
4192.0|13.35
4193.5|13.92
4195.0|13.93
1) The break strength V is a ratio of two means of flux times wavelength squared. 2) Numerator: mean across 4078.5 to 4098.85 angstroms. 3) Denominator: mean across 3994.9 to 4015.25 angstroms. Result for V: 1.1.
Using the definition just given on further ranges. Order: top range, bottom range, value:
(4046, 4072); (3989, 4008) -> 1.03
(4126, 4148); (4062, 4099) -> 1.05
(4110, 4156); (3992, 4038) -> 1.09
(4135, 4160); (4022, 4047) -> 1.10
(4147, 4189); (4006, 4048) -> 1.09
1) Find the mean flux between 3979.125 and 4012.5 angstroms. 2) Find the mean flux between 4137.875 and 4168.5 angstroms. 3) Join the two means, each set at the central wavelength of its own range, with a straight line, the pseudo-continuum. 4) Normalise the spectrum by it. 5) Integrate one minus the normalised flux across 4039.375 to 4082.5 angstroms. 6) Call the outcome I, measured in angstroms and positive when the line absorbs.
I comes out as 1.2 angstroms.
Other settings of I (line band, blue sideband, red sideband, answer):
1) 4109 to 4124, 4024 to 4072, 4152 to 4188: -0.7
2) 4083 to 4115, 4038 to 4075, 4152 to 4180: 0.9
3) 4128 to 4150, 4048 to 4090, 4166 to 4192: -0.4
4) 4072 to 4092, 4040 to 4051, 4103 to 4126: -0.3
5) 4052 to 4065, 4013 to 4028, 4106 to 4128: 0.4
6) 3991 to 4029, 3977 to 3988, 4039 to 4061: -1.8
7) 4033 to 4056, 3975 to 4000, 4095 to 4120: -0.9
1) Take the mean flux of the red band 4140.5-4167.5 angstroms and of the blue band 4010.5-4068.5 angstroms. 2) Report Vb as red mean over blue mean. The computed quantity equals 1.04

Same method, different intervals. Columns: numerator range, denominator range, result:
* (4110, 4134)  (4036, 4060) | 1.04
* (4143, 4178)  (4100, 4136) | 1.05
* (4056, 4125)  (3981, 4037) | 0.99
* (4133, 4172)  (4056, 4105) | 1.07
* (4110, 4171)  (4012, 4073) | 1.04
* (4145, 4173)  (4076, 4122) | 1.05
